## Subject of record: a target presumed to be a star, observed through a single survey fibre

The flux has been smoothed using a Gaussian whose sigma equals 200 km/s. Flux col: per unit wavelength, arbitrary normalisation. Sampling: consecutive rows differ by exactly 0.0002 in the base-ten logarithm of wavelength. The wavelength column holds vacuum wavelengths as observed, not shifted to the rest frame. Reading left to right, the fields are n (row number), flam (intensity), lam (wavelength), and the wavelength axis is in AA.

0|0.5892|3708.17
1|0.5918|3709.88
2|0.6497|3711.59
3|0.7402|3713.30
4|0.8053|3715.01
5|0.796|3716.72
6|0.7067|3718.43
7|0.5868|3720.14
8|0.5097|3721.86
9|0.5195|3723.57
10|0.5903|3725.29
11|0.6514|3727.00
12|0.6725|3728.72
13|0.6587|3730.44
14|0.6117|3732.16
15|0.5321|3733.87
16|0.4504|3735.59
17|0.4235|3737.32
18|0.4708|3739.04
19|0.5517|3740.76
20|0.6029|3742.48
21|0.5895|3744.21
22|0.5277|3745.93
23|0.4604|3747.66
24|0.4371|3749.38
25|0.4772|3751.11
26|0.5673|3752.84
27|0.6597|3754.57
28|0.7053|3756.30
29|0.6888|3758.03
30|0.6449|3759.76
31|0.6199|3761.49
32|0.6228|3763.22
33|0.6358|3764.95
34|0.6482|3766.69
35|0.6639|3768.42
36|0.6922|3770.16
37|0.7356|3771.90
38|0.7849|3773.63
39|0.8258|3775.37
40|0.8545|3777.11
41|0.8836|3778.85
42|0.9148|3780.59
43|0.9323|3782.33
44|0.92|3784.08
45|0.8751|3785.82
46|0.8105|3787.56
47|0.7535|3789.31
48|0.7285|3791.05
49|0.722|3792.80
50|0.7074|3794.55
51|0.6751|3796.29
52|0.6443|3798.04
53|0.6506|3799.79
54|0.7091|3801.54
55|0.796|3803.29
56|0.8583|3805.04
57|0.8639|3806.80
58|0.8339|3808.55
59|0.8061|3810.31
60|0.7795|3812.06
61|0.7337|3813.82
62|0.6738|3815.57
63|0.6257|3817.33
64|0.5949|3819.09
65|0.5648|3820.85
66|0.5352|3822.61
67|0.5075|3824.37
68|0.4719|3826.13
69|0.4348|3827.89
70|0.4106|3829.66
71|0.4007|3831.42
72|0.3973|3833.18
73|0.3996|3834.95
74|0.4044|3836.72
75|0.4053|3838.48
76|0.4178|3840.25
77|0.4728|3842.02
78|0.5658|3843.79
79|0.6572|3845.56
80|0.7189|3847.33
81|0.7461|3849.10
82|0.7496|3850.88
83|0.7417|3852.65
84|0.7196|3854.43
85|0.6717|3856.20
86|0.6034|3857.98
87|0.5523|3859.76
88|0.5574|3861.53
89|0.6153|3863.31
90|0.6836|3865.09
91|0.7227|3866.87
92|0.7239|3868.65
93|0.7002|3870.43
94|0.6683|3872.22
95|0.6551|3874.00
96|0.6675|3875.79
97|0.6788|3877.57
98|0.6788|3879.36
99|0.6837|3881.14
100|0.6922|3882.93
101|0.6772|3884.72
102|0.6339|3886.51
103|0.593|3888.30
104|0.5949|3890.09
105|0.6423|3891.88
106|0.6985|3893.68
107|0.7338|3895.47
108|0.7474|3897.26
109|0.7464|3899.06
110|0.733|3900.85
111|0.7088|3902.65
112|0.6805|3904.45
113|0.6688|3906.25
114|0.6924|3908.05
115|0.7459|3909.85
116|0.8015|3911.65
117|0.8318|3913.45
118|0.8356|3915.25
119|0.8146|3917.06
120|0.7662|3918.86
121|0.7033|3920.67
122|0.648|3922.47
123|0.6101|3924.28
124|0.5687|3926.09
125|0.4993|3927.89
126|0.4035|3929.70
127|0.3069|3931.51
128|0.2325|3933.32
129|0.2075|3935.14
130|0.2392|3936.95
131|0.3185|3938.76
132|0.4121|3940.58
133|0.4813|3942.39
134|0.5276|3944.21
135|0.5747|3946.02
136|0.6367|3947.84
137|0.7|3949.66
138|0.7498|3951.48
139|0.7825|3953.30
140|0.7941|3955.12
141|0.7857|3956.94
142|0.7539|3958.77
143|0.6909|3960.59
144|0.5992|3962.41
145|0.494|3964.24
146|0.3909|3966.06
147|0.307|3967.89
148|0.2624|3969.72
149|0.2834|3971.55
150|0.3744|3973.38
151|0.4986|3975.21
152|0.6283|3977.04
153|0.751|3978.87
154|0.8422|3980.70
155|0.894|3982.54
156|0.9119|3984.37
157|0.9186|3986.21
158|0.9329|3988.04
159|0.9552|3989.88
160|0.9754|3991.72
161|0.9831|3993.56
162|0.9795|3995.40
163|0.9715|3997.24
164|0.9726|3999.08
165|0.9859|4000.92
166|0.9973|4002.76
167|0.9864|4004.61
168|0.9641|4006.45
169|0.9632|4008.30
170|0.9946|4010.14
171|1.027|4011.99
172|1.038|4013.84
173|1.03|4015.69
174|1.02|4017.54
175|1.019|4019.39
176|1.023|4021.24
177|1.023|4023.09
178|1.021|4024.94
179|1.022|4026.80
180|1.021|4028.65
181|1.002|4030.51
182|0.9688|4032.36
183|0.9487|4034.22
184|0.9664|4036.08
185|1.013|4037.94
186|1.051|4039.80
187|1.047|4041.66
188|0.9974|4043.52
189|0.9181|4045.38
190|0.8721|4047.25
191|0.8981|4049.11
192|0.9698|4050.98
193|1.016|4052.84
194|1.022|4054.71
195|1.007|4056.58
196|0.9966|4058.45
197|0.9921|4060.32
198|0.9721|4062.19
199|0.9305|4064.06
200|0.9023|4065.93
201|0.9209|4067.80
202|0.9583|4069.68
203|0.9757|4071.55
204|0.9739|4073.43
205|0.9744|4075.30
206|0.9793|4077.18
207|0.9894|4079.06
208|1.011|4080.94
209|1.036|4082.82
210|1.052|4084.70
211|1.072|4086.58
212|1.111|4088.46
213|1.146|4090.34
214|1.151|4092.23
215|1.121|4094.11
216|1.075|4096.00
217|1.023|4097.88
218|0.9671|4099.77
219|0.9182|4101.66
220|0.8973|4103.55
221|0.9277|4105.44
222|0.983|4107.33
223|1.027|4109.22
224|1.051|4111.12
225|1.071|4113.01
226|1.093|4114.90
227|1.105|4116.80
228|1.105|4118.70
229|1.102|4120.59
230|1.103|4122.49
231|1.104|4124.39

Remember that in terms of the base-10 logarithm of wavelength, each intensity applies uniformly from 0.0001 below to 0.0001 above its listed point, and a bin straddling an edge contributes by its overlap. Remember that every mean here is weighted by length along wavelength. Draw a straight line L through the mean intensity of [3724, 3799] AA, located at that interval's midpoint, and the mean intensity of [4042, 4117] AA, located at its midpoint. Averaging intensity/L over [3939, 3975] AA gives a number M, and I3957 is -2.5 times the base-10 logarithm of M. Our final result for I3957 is 0.50 mag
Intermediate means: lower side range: 0.665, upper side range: 1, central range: 0.552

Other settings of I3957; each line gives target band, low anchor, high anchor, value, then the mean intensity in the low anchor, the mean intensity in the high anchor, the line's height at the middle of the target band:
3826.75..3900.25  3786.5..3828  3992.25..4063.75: 0.24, 0.692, 0.991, 0.768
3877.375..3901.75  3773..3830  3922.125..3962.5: -0.12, 0.726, 0.542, 0.611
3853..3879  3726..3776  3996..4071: 0.15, 0.607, 0.986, 0.761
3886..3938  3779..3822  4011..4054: 0.36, 0.758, 0.996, 0.872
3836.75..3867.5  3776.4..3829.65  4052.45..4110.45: 0.24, 0.723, 1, 0.772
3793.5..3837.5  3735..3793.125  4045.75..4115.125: 0.17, 0.674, 1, 0.727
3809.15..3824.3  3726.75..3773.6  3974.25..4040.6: 0.05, 0.595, 0.953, 0.688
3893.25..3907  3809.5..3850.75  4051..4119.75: -0.05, 0.556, 1.02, 0.682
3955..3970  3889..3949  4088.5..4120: 0.23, 0.6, 1.04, 0.704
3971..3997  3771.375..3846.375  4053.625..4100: 0.13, 0.667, 1.02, 0.895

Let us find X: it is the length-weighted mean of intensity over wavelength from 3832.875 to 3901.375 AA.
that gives 0.636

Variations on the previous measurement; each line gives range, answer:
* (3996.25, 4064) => 0.992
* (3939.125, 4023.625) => 0.777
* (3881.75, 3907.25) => 0.682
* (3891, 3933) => 0.671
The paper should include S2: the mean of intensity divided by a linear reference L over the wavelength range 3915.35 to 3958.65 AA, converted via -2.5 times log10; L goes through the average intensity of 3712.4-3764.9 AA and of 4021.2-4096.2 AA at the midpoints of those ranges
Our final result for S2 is 0.44 mag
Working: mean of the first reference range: 0.597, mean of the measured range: 0.564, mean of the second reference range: 1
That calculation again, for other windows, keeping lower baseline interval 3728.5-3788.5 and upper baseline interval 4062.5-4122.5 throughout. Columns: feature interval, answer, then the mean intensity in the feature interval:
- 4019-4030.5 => -0.08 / 1.02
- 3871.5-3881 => 0.18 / 0.671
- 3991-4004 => -0.07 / 0.981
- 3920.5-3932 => 0.50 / 0.532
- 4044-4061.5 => 0.01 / 0.966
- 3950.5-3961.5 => 0.15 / 0.759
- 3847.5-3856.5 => 0.05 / 0.729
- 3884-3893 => 0.26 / 0.629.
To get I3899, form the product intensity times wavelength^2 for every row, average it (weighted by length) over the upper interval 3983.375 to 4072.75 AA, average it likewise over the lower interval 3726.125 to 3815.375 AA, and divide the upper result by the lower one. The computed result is 1.62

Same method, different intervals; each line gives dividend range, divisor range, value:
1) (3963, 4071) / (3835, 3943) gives 1.55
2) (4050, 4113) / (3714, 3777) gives 1.93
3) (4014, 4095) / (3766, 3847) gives 1.71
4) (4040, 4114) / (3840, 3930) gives 1.64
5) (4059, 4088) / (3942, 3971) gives 1.76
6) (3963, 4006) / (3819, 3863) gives 1.48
